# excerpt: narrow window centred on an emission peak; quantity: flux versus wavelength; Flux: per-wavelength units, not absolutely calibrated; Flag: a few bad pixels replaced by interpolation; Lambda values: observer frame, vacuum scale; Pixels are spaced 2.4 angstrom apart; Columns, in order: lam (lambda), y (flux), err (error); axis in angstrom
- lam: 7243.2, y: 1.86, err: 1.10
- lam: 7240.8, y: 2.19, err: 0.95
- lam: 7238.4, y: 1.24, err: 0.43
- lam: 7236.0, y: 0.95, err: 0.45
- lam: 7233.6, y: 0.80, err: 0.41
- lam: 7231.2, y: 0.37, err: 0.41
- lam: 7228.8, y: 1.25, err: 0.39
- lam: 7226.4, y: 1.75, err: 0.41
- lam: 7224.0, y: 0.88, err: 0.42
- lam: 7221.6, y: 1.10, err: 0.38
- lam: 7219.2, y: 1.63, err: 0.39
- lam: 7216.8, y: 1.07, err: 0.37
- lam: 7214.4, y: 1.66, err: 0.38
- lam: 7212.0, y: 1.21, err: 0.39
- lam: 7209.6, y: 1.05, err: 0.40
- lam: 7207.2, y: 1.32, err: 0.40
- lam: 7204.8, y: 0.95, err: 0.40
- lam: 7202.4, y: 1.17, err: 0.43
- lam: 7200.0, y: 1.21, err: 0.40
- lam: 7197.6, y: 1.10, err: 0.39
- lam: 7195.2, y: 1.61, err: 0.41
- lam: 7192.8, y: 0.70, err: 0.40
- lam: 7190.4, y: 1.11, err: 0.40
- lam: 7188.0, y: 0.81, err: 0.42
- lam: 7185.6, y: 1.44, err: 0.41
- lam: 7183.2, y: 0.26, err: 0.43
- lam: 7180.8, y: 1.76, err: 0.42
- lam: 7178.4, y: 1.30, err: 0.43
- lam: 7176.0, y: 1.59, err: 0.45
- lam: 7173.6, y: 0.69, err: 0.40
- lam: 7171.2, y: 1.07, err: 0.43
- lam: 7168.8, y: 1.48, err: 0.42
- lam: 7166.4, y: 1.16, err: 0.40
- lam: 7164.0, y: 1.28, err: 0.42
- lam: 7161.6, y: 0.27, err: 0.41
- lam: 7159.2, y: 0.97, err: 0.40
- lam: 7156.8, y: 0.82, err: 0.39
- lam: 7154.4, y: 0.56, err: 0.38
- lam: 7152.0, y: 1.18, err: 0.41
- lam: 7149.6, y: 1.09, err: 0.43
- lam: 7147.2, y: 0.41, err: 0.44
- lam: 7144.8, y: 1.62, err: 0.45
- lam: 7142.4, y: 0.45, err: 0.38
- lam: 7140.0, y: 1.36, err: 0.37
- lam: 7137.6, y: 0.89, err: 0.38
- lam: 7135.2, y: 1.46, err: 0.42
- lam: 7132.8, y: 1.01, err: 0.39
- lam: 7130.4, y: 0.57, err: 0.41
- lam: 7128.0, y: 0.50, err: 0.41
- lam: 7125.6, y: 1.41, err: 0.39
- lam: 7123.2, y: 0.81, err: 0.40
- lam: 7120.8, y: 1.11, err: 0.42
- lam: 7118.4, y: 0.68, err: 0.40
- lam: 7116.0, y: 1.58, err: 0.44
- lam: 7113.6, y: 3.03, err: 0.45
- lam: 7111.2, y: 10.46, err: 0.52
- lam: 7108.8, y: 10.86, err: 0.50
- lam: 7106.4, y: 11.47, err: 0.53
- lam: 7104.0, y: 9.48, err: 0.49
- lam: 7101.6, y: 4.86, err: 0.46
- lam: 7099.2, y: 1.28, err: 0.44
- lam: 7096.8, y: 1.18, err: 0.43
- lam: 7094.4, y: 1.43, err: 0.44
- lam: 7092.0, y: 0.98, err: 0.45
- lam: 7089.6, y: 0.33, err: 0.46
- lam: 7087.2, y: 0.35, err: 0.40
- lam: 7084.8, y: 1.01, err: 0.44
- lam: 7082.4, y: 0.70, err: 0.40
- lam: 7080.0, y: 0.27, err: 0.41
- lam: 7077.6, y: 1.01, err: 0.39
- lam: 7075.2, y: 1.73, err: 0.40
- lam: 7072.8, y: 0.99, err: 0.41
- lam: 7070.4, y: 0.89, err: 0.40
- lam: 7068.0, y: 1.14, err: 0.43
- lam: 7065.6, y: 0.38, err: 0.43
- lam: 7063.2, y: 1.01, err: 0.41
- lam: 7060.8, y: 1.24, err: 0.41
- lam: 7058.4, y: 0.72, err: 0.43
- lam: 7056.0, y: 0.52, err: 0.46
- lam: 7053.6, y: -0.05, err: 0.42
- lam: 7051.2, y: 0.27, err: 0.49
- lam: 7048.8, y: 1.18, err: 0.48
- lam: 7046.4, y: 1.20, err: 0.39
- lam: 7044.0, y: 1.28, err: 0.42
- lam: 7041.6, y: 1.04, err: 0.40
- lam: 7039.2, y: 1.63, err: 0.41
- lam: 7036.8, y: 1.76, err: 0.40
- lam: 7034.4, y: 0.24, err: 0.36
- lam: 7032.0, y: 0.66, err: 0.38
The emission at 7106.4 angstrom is [O II] 3727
